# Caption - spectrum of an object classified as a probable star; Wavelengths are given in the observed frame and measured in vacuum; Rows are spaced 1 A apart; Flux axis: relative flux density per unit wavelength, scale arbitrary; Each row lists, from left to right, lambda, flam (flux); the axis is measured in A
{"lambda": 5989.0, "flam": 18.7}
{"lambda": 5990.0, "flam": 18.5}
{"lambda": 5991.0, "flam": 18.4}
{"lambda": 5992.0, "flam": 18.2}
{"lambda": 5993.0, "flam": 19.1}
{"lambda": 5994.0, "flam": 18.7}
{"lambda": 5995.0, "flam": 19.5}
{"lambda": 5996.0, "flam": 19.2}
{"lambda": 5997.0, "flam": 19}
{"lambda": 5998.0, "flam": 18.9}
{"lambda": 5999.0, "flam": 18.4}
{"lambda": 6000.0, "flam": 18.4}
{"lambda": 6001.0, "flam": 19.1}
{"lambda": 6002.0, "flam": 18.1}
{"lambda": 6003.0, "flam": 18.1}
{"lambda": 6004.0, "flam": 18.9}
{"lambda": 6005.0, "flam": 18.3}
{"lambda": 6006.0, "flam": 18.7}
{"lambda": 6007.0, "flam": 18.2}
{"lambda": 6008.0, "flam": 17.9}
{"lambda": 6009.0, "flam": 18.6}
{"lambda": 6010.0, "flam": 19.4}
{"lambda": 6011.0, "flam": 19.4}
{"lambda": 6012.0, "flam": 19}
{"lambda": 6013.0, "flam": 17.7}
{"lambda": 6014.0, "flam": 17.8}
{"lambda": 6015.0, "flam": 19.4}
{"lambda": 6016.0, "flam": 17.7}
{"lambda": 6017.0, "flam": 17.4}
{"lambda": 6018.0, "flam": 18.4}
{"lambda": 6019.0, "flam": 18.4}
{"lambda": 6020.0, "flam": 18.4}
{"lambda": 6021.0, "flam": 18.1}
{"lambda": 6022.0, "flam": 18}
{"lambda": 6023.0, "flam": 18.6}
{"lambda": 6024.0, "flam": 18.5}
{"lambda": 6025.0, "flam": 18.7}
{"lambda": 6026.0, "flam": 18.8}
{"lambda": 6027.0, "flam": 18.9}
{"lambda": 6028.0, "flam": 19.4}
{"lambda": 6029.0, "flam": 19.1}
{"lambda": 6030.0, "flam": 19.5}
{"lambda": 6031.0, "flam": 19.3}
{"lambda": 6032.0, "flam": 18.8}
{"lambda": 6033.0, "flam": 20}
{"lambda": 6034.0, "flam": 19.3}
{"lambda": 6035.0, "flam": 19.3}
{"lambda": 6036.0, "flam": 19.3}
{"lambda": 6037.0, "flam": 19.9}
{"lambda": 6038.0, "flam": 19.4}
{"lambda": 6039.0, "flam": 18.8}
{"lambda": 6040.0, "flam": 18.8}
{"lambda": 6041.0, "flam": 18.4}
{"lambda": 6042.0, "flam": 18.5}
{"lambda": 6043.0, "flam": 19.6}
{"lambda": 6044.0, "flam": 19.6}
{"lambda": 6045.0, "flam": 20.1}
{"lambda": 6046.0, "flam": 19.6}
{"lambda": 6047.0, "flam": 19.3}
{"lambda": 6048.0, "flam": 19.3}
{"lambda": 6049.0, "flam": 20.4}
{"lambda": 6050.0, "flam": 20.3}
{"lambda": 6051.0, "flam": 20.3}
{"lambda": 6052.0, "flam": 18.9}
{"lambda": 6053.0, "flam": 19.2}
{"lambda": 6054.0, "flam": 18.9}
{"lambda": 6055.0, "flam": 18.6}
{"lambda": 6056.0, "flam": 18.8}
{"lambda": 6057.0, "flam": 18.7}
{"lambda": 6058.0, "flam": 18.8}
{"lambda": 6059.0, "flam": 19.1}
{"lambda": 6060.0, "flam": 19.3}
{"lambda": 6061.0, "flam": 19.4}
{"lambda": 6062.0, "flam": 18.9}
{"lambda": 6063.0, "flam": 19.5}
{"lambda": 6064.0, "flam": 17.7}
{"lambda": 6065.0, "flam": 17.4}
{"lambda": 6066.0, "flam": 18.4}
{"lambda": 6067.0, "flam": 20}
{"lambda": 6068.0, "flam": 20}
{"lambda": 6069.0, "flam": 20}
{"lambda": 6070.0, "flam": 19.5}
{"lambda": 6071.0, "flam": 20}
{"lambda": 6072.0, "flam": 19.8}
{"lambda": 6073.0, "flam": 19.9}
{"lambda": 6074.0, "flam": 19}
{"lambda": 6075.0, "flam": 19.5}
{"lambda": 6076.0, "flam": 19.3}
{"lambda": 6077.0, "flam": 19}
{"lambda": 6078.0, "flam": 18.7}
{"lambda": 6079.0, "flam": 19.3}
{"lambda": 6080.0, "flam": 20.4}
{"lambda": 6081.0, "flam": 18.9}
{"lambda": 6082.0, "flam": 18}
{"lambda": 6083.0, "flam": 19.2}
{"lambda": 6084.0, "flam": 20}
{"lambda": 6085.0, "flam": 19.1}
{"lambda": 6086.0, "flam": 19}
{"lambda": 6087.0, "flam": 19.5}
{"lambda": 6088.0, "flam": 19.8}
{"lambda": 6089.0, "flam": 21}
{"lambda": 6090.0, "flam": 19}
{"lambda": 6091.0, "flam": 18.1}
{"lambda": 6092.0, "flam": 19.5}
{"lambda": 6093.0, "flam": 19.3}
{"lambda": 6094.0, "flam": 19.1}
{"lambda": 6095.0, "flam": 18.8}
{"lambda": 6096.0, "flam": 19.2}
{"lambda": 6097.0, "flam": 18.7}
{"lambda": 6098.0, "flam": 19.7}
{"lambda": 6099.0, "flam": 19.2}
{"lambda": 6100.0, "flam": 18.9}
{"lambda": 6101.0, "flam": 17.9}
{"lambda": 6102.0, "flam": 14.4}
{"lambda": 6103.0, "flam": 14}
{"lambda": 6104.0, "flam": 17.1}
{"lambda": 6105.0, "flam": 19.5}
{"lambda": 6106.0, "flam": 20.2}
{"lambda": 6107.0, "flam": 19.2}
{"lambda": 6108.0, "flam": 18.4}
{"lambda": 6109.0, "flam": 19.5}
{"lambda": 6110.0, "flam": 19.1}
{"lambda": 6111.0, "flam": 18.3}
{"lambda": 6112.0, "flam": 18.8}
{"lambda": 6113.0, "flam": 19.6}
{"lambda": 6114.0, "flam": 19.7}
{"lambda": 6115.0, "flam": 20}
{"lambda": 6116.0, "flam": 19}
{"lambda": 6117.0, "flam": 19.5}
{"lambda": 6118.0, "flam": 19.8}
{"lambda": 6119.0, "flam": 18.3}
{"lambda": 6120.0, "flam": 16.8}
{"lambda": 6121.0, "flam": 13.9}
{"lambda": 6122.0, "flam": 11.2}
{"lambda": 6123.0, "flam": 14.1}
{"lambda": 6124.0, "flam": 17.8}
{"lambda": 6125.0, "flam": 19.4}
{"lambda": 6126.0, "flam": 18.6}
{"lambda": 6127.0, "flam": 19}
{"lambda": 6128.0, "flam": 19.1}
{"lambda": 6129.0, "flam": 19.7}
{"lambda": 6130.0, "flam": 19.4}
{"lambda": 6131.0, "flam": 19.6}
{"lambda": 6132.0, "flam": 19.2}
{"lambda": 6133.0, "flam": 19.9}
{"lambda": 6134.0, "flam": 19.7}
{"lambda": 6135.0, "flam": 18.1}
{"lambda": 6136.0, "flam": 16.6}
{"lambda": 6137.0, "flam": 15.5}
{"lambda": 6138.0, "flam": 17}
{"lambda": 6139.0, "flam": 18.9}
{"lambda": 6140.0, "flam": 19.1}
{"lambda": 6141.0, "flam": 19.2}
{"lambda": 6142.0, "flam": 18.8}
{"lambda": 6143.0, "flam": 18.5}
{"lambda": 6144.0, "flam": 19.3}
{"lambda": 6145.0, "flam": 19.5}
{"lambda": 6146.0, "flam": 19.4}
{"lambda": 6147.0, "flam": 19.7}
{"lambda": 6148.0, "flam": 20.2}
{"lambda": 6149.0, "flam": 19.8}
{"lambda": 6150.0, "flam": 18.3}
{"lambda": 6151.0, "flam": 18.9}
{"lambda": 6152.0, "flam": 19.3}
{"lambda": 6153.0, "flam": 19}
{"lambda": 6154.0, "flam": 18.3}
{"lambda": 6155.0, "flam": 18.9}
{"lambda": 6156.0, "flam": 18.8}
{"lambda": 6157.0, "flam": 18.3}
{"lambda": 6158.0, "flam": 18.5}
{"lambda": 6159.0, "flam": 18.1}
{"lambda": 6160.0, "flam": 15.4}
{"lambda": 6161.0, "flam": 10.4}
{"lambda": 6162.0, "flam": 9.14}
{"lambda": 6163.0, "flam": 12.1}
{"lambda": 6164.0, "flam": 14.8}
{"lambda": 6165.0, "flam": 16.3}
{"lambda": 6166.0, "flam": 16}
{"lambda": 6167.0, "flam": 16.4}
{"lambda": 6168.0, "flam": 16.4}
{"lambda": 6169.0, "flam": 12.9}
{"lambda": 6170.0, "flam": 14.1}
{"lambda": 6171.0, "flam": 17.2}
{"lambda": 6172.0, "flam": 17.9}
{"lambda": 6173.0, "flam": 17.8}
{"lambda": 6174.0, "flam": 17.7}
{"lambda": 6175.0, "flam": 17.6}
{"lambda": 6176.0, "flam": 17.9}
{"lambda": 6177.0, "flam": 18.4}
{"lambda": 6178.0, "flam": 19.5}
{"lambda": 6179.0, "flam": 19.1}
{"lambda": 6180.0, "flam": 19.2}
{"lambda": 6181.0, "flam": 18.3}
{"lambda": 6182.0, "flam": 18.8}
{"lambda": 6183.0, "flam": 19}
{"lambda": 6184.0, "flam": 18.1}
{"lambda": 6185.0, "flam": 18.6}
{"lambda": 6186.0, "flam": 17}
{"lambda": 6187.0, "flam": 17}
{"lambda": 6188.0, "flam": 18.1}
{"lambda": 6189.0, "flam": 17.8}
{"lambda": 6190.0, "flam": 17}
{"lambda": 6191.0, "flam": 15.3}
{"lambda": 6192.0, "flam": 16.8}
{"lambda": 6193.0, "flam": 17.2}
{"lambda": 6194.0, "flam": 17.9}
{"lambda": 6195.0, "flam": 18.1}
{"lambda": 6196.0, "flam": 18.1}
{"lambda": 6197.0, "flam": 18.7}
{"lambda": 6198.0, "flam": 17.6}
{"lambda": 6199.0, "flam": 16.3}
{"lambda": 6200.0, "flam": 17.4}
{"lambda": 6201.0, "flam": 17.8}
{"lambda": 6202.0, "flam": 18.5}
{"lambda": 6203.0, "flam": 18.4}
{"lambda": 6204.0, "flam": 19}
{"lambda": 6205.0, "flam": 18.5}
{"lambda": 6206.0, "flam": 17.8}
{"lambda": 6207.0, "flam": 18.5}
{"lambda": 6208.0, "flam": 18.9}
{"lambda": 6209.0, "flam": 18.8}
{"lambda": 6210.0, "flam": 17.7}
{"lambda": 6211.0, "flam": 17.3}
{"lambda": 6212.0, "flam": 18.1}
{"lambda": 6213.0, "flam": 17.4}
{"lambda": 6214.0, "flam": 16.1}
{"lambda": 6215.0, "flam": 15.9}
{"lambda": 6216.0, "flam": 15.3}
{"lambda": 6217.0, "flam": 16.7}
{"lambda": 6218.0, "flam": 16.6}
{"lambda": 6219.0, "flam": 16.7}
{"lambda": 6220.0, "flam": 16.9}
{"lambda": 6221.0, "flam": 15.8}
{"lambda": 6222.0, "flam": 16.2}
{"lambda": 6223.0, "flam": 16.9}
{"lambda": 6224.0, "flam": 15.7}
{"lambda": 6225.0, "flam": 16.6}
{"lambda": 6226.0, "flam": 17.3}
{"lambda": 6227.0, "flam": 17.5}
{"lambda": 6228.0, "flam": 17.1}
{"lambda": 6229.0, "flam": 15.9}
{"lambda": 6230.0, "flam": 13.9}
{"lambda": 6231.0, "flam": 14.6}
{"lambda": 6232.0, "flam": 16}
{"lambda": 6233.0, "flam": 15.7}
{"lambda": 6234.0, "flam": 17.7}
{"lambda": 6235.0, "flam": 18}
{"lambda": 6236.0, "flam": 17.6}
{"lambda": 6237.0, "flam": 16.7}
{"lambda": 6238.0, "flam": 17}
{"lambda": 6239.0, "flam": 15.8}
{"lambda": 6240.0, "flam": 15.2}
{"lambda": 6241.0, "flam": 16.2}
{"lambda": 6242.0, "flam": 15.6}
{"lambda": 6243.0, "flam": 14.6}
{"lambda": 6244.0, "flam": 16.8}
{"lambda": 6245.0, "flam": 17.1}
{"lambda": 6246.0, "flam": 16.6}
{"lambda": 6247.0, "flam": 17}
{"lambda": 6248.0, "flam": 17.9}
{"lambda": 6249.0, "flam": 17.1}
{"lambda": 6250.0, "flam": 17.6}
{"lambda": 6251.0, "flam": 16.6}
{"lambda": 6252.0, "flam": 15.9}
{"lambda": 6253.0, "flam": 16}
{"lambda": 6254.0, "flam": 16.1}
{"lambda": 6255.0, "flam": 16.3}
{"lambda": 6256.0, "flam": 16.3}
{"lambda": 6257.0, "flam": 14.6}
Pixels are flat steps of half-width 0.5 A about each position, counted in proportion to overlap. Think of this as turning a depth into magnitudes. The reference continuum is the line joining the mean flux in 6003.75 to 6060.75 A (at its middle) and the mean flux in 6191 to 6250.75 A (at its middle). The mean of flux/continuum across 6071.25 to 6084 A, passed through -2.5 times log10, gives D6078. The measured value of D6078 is -0.047 mag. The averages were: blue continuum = 18.9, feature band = 19.3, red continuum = 17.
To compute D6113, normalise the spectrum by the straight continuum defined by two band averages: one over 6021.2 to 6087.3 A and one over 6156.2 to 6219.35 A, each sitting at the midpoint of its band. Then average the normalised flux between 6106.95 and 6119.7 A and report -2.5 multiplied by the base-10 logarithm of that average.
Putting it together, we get -0.05 mag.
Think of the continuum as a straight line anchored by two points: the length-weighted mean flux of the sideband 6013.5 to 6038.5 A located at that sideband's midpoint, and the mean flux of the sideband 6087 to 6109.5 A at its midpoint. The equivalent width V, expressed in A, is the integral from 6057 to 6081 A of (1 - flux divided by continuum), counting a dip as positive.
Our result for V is -0.6 A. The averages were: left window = 18.8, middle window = 19.2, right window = 18.7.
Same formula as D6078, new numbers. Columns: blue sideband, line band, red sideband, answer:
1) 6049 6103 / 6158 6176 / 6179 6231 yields 0.156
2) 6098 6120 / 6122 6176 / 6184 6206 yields 0.037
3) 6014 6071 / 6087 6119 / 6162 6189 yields -0.043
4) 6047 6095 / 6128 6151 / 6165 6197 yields -0.044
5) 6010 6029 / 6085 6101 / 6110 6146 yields -0.047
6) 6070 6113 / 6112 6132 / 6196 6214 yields 0.030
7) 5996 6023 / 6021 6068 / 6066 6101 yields -0.014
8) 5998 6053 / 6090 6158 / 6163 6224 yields -0.032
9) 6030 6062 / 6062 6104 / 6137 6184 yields -0.012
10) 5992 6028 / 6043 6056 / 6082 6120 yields -0.047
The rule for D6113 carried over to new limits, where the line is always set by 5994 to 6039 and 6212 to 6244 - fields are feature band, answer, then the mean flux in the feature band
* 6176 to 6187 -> -0.10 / 18.5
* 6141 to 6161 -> -0.08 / 18.6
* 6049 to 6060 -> -0.05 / 19.2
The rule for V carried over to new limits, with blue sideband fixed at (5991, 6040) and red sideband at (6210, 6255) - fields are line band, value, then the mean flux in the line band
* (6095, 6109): -0.32 A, 18.3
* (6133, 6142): -0.35 A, 18.2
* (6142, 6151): -0.98 A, 19.3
